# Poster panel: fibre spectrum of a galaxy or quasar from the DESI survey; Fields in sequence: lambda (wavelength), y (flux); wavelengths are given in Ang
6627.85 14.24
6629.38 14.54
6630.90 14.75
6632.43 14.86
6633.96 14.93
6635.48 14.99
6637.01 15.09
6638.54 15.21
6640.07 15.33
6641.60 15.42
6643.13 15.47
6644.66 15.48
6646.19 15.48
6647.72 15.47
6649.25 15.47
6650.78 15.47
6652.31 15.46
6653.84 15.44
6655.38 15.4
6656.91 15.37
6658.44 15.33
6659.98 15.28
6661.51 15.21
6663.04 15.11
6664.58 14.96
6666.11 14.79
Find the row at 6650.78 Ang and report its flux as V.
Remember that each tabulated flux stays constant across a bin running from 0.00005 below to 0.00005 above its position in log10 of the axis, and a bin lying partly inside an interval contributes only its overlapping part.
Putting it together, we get 15.47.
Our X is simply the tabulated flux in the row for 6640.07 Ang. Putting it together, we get 15.33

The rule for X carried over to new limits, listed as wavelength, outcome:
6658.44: 15.33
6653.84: 15.44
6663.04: 15.11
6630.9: 14.75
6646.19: 15.48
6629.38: 14.54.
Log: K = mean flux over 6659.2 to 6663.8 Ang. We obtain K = 15.2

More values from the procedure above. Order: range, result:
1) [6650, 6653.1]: 15.5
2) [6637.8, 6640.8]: 15.3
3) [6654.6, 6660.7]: 15.3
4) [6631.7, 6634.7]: 14.9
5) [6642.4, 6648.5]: 15.5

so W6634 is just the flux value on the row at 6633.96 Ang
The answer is 14.93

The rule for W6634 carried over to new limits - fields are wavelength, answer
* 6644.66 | 15.48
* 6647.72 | 15.47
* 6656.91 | 15.37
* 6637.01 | 15.09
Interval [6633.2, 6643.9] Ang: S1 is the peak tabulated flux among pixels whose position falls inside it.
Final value 15.47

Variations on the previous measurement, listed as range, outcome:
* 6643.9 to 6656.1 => 15.48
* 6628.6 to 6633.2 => 14.86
